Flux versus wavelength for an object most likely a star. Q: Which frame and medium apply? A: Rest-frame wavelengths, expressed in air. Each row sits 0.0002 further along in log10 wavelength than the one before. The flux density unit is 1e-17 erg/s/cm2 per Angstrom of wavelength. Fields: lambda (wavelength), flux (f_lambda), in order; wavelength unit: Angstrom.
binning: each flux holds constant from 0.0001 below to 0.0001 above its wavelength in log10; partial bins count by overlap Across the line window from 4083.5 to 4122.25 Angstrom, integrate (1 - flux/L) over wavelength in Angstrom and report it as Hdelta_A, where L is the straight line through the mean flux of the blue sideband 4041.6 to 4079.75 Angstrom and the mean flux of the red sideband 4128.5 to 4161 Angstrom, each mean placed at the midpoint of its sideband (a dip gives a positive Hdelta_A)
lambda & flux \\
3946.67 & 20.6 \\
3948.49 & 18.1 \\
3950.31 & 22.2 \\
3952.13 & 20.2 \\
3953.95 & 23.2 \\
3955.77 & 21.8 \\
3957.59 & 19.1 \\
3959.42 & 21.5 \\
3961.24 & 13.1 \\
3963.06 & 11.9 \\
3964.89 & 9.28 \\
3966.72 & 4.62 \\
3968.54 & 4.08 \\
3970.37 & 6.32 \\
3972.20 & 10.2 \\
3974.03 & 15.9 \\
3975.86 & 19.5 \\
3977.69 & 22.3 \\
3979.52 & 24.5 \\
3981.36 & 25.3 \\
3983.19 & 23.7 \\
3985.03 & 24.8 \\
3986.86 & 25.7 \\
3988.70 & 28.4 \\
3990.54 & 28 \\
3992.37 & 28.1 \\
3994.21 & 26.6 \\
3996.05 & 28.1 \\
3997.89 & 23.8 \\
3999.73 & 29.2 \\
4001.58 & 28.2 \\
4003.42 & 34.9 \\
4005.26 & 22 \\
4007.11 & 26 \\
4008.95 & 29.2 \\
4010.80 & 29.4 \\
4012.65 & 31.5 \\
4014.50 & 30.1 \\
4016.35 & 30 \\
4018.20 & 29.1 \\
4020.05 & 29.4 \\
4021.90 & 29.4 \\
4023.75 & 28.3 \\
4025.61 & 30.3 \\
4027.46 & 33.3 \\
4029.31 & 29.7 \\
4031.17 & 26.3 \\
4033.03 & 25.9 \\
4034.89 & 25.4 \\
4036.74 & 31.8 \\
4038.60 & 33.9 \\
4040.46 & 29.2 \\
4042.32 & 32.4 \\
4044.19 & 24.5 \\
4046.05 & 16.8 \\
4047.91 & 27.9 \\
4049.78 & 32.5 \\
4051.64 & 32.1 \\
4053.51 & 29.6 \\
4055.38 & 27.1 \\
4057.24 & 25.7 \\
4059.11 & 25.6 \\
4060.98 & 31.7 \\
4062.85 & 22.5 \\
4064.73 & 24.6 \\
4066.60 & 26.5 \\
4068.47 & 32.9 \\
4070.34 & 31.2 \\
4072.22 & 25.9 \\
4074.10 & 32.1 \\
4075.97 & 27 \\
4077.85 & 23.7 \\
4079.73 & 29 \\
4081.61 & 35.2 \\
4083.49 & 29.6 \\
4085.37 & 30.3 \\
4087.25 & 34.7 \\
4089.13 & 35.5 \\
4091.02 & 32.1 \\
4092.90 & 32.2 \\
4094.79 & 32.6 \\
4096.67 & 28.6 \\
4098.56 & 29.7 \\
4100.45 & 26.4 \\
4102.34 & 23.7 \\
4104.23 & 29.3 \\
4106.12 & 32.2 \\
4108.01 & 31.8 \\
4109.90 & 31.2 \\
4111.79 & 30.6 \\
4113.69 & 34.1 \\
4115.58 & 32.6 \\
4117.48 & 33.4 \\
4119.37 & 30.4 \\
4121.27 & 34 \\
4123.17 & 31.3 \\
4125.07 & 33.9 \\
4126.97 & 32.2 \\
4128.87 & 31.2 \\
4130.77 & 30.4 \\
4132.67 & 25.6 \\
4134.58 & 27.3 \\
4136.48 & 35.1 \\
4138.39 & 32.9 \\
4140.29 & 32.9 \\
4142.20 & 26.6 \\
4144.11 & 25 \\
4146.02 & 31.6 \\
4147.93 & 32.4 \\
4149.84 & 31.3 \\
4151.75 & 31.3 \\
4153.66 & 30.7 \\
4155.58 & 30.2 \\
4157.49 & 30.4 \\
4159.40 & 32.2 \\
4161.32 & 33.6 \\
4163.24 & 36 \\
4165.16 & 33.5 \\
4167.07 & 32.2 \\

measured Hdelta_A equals -2.9 Angstrom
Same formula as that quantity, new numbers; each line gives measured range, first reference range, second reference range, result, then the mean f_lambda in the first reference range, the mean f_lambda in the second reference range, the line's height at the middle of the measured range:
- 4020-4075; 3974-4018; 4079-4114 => 0.76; 26.7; 30.9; 28.9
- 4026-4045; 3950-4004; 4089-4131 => -2.98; 20.7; 31.2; 25.3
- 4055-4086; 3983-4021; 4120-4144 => 1.32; 28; 30.9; 29.5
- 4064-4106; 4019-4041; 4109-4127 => 2.04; 29.4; 32.4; 31.3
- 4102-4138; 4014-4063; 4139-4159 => -1.59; 28.6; 30.4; 29.9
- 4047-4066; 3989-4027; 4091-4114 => 0.98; 28.6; 30.2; 29.4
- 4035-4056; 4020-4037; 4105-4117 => 0.53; 28.9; 32.1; 29.5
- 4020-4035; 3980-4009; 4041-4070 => -0.84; 26.9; 27.6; 27.3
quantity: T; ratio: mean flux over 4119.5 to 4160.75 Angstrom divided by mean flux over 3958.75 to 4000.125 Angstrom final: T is 1.6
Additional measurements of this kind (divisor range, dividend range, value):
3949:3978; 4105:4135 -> 2.07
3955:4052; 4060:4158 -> 1.23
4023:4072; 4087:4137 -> 1.10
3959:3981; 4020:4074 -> 2.07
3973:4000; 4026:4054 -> 1.16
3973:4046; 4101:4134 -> 1.13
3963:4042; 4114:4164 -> 1.26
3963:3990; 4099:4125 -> 1.77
